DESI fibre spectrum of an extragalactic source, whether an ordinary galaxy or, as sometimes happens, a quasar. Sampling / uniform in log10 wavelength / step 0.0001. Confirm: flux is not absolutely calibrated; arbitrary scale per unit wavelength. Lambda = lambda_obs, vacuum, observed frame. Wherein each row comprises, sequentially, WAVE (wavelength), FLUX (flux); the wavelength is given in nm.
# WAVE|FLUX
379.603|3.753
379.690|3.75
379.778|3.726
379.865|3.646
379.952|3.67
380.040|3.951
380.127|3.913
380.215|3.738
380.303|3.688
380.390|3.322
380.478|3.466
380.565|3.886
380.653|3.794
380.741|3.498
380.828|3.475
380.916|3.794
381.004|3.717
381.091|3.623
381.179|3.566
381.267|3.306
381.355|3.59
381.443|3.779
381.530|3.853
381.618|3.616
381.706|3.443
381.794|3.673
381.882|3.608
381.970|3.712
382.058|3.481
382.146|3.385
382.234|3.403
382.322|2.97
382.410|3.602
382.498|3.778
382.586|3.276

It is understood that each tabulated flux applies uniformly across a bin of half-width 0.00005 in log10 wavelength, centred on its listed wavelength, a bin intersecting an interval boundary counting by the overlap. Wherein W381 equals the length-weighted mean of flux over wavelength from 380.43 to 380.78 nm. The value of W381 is 3.65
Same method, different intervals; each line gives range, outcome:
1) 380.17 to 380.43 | 3.58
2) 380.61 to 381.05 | 3.66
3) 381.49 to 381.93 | 3.63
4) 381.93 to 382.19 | 3.52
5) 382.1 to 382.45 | 3.34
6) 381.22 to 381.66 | 3.63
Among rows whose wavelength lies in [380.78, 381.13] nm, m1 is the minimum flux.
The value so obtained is 3.475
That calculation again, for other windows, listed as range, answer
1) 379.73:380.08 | 3.646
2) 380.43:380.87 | 3.466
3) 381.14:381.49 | 3.306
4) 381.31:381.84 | 3.443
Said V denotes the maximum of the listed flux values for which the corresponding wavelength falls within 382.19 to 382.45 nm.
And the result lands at 3.602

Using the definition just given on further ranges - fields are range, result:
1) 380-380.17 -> 3.951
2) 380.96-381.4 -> 3.717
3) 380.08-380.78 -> 3.913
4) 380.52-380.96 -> 3.886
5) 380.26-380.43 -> 3.688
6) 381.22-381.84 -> 3.853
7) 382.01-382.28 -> 3.481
